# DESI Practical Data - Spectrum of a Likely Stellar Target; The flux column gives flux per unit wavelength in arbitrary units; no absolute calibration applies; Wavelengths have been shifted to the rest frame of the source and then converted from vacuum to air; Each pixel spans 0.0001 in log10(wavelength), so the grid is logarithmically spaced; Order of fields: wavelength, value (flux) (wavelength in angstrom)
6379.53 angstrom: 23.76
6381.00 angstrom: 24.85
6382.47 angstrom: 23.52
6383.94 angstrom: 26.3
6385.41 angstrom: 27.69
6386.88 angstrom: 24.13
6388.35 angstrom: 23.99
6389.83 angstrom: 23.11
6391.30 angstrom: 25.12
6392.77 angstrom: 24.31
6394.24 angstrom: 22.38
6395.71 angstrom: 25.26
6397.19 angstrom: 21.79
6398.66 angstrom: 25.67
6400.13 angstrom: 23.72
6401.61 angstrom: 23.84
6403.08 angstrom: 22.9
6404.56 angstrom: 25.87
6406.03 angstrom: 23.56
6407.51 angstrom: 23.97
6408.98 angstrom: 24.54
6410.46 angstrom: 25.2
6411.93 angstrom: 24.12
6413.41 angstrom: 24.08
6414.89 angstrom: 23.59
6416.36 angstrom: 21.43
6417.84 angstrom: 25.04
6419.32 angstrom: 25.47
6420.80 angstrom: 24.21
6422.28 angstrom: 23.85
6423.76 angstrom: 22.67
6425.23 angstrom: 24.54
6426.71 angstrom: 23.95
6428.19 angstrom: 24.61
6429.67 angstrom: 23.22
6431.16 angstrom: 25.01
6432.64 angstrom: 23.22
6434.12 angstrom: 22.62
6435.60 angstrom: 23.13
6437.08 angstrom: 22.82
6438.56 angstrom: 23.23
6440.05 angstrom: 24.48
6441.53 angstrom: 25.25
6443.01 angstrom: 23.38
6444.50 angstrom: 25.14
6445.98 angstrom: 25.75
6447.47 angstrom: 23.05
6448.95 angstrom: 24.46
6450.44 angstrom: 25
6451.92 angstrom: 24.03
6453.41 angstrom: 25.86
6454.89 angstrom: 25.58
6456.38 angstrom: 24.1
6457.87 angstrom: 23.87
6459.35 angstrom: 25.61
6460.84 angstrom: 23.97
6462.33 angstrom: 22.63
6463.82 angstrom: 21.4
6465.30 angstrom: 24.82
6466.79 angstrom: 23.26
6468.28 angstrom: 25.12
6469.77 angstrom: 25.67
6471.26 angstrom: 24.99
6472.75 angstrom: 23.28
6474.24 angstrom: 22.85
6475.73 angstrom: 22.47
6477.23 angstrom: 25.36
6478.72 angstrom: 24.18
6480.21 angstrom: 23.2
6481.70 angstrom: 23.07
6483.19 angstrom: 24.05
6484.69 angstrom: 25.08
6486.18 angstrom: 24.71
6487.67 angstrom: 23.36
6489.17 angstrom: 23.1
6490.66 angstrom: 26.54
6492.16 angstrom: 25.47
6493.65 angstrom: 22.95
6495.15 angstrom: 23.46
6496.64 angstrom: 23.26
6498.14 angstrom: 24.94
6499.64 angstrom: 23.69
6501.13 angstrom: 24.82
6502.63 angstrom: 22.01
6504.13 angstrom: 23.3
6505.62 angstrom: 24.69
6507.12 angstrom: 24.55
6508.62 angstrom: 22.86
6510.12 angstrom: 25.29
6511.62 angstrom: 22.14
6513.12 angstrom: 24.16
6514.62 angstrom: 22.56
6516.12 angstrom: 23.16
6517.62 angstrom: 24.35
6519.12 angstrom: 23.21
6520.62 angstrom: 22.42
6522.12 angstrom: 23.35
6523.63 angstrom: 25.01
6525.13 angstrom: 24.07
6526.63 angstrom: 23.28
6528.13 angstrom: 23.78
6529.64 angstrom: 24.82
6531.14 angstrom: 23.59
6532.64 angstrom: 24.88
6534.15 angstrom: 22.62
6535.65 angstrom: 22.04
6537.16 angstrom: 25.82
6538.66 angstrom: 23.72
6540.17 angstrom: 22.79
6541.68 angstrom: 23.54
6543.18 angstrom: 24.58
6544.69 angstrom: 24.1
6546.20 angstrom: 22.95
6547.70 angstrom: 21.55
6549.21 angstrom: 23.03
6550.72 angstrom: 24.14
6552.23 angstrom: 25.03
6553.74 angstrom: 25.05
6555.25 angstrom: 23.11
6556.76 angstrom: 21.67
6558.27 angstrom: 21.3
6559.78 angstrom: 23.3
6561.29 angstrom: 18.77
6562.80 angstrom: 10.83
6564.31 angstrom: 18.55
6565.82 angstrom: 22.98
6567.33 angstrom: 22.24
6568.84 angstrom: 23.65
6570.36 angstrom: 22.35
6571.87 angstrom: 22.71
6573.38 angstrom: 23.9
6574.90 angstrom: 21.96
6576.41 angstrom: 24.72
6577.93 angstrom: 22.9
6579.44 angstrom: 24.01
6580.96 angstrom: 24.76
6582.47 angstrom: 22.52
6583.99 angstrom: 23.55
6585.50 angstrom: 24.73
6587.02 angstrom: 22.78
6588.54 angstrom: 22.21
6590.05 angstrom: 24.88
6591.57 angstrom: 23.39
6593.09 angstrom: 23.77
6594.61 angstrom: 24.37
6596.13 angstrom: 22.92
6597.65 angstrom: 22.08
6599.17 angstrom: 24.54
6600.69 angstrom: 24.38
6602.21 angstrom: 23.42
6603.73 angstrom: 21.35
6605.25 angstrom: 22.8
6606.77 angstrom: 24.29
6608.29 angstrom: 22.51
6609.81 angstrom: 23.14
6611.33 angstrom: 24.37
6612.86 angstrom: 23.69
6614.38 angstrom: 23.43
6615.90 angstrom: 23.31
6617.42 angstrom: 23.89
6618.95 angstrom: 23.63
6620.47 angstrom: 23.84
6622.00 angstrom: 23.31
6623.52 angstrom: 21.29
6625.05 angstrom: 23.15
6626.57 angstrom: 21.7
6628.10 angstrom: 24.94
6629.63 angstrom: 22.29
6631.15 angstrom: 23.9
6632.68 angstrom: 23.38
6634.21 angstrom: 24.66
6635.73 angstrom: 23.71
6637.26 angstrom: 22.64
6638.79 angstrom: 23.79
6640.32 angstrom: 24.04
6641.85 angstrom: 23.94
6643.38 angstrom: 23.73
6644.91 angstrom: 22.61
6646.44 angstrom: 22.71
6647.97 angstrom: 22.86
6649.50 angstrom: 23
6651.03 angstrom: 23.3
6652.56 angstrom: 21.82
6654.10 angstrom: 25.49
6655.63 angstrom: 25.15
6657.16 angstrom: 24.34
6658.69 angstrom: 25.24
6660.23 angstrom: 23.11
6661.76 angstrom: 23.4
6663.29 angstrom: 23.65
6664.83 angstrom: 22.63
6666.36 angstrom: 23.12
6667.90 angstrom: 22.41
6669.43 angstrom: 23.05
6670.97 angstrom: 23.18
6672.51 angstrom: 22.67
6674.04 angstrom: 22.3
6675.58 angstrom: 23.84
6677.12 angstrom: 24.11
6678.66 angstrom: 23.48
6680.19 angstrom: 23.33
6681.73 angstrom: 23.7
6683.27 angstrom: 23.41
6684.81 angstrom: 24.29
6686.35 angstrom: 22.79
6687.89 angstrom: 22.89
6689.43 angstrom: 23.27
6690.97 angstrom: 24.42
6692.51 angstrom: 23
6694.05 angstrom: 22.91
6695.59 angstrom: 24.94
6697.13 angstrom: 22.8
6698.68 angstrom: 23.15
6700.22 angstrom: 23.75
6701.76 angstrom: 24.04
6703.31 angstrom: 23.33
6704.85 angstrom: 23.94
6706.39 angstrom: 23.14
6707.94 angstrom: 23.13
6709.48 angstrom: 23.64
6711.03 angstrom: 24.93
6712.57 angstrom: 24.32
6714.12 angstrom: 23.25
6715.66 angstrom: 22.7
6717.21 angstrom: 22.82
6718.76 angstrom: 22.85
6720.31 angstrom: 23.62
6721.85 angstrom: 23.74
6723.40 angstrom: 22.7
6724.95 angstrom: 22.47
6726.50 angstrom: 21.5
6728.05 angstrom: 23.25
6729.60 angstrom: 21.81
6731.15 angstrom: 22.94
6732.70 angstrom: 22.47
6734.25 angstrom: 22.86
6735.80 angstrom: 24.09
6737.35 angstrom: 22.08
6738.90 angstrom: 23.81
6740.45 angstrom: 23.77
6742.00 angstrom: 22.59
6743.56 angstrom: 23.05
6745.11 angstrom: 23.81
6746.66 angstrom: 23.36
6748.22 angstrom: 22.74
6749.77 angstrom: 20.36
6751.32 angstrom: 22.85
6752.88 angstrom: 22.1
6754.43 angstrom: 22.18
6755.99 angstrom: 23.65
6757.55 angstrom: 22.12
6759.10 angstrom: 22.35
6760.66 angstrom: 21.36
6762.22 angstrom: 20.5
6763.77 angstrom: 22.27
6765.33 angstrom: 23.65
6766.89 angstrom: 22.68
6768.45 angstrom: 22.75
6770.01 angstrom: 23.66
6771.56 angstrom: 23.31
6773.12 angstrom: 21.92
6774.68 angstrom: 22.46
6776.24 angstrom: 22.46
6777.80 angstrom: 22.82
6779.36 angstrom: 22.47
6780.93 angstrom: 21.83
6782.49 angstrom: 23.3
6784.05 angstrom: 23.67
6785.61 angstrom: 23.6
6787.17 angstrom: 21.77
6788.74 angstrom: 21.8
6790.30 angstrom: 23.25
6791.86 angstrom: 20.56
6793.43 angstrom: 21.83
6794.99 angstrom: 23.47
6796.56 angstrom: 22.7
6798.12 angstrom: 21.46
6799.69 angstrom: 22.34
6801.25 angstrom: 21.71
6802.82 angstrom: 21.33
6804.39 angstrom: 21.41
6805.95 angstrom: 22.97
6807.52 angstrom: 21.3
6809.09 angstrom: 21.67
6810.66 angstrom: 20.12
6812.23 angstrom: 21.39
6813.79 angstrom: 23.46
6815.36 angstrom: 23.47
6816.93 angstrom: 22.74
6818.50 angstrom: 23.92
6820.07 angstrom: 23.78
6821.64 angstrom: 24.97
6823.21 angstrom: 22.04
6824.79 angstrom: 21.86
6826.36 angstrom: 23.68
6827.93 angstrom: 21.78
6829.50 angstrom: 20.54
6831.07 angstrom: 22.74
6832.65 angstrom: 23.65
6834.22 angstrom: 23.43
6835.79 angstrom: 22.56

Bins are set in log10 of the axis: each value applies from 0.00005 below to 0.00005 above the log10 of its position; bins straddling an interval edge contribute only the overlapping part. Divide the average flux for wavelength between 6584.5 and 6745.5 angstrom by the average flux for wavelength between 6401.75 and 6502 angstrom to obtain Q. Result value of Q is 0.97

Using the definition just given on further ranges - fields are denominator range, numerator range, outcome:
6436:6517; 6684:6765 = 0.96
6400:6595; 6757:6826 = 0.95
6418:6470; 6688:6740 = 0.96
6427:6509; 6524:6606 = 0.96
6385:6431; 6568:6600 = 0.97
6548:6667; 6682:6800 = 0.99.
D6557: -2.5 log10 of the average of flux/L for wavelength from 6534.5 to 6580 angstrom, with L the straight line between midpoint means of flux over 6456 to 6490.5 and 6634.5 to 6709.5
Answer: 0.06 mag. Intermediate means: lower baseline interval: 24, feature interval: 22.6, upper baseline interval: 23.5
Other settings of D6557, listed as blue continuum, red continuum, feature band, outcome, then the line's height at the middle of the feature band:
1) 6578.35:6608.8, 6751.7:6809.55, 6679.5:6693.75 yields -0.025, 22.9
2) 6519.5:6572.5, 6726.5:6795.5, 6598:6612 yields -0.030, 22.7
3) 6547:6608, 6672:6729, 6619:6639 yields -0.012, 23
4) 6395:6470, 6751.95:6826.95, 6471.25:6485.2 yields 0.006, 23.9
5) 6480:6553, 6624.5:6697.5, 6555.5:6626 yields 0.038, 23.6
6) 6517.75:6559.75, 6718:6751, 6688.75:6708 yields -0.026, 23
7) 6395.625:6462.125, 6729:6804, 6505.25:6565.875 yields 0.029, 23.6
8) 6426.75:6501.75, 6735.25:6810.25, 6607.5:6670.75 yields -0.011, 23.2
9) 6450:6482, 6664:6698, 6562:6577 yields 0.114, 23.7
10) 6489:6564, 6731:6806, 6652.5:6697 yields -0.033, 22.8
